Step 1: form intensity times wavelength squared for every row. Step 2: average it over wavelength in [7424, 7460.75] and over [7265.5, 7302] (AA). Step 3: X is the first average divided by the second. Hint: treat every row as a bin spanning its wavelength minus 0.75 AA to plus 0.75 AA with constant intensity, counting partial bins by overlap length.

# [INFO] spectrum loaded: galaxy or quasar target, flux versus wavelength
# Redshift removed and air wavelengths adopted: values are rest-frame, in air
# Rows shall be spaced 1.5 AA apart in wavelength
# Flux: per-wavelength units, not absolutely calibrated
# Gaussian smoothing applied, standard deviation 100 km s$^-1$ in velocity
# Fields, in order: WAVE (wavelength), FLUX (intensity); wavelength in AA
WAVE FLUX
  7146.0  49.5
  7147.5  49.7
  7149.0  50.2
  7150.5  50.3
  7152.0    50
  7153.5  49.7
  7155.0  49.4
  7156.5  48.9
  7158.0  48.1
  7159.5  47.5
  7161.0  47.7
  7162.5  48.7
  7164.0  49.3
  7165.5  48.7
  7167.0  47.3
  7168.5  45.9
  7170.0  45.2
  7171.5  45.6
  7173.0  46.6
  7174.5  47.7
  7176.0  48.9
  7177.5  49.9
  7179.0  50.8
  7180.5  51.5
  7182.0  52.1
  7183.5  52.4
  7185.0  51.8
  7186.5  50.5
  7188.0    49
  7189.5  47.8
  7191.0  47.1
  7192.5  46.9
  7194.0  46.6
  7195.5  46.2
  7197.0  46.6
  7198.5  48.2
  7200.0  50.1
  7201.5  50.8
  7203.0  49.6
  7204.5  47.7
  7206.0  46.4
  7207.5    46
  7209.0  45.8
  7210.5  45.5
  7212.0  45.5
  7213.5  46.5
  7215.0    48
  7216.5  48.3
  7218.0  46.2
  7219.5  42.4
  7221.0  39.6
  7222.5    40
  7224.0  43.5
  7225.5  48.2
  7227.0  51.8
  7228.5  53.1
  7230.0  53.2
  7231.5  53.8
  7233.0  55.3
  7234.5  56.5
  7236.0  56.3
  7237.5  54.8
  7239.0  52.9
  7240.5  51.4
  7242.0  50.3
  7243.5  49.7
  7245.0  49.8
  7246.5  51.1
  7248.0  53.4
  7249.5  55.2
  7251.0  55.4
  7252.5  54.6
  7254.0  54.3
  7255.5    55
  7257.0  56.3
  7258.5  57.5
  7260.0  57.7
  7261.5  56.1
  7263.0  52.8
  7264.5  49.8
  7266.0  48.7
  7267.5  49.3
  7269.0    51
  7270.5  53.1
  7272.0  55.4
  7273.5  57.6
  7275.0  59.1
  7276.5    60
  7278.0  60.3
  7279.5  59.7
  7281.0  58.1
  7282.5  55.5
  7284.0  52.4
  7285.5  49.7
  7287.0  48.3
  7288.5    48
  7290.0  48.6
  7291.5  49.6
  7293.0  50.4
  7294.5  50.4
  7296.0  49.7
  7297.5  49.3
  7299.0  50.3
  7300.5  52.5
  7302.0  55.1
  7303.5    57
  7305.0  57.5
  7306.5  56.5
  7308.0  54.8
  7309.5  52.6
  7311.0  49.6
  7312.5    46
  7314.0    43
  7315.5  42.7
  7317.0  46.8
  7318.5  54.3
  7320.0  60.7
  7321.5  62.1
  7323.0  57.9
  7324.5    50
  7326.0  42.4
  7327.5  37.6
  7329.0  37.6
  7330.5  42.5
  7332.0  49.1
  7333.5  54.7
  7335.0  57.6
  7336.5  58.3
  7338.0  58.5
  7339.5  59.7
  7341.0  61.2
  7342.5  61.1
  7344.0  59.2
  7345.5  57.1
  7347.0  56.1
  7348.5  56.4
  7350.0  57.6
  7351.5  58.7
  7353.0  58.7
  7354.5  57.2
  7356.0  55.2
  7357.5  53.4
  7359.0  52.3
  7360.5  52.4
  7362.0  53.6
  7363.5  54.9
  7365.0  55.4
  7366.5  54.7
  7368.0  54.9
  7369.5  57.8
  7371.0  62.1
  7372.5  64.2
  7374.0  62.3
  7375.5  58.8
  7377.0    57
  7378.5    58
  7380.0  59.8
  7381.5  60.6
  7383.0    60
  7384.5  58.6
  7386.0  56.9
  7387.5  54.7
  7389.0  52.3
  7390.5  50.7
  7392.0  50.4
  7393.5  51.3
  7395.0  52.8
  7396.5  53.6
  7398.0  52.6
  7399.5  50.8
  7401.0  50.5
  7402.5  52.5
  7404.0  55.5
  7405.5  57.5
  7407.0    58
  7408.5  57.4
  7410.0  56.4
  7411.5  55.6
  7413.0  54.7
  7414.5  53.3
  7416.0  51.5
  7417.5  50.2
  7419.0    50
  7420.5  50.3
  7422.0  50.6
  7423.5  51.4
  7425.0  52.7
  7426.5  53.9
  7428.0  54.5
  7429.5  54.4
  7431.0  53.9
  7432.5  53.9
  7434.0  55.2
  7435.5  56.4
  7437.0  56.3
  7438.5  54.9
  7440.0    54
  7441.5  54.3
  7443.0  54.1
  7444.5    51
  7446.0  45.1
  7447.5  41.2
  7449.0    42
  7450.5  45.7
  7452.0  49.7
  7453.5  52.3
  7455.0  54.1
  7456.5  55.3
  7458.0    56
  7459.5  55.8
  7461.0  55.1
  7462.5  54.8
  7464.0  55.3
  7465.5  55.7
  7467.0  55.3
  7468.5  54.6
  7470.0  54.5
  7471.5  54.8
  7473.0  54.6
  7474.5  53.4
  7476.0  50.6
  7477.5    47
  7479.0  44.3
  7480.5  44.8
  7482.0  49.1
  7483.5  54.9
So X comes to 1.03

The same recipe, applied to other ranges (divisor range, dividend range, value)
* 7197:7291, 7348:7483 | 1.10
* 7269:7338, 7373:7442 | 1.08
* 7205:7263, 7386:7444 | 1.11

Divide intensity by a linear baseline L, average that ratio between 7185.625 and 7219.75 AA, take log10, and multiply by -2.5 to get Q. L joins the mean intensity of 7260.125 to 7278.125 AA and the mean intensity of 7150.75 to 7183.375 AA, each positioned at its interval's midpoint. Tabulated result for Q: 0.07 mag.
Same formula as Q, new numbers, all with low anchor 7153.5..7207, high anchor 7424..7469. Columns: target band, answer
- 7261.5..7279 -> -0.09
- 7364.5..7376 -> -0.14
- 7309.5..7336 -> 0.03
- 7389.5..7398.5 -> 0.00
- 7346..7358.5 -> -0.11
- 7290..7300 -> 0.01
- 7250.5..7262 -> -0.13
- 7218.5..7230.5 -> 0.07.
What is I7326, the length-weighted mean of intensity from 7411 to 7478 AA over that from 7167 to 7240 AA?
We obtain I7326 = 1.1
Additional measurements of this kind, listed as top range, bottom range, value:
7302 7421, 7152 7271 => 1.09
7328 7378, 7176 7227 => 1.18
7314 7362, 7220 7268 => 1.03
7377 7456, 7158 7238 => 1.10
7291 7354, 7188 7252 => 1.08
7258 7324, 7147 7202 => 1.09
